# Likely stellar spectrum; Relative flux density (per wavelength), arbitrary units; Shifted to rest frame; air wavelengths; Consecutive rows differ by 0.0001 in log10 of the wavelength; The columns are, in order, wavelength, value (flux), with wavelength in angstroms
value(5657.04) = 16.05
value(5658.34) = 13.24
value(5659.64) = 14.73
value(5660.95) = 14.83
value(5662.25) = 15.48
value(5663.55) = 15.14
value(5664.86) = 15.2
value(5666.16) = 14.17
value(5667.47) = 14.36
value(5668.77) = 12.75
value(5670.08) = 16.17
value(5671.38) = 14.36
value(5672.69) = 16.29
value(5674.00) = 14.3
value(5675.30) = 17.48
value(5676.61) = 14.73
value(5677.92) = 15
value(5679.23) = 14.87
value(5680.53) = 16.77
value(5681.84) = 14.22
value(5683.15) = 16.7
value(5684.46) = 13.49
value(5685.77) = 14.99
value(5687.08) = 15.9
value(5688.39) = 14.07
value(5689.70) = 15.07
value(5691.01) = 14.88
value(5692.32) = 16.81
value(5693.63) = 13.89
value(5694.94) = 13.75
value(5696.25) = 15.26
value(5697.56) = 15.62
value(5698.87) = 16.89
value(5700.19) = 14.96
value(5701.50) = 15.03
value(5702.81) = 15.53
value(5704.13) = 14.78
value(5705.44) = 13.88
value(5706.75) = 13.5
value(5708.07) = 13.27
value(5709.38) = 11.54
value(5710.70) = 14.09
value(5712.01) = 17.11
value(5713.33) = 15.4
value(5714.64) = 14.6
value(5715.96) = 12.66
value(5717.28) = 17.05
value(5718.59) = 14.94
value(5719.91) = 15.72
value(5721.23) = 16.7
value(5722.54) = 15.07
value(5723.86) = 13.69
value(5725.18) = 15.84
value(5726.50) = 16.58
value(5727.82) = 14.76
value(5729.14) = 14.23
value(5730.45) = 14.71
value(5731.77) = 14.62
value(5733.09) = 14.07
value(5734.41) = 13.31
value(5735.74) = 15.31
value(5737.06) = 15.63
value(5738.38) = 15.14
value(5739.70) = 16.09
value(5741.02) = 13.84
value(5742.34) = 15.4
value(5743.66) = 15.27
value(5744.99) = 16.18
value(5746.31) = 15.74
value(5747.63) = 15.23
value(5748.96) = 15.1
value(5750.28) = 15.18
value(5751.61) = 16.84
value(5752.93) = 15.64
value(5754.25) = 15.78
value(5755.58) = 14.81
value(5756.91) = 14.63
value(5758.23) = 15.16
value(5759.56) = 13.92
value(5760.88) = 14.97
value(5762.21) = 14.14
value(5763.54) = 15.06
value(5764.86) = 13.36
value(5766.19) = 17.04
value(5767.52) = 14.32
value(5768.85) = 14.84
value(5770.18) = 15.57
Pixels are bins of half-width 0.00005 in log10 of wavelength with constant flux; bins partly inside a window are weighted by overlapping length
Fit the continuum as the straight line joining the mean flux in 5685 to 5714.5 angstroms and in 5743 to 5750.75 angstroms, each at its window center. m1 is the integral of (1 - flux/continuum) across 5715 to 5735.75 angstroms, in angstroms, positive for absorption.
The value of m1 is 0.3 angstroms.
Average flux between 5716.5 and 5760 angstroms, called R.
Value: 15.2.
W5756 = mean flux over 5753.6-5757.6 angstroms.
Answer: 15.1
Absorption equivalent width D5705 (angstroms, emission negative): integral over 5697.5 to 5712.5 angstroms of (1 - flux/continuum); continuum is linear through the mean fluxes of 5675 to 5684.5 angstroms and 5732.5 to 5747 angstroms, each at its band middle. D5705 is 0.7 angstroms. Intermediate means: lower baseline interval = 15.4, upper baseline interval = 15.1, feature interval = 14.6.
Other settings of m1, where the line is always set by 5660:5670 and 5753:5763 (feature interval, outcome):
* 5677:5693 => -0.6 angstroms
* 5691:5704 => -0.5 angstroms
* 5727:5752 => -0.5 angstroms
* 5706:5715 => 0.3 angstroms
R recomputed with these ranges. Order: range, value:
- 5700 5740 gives 14.8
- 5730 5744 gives 14.8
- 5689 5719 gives 14.8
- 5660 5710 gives 14.9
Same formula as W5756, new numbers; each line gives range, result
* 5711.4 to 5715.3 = 15.7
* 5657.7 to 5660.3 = 14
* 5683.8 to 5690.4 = 14.7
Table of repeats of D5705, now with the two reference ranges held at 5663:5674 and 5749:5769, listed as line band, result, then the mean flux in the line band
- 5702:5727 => 0.1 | 14.8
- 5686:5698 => -0.1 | 15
